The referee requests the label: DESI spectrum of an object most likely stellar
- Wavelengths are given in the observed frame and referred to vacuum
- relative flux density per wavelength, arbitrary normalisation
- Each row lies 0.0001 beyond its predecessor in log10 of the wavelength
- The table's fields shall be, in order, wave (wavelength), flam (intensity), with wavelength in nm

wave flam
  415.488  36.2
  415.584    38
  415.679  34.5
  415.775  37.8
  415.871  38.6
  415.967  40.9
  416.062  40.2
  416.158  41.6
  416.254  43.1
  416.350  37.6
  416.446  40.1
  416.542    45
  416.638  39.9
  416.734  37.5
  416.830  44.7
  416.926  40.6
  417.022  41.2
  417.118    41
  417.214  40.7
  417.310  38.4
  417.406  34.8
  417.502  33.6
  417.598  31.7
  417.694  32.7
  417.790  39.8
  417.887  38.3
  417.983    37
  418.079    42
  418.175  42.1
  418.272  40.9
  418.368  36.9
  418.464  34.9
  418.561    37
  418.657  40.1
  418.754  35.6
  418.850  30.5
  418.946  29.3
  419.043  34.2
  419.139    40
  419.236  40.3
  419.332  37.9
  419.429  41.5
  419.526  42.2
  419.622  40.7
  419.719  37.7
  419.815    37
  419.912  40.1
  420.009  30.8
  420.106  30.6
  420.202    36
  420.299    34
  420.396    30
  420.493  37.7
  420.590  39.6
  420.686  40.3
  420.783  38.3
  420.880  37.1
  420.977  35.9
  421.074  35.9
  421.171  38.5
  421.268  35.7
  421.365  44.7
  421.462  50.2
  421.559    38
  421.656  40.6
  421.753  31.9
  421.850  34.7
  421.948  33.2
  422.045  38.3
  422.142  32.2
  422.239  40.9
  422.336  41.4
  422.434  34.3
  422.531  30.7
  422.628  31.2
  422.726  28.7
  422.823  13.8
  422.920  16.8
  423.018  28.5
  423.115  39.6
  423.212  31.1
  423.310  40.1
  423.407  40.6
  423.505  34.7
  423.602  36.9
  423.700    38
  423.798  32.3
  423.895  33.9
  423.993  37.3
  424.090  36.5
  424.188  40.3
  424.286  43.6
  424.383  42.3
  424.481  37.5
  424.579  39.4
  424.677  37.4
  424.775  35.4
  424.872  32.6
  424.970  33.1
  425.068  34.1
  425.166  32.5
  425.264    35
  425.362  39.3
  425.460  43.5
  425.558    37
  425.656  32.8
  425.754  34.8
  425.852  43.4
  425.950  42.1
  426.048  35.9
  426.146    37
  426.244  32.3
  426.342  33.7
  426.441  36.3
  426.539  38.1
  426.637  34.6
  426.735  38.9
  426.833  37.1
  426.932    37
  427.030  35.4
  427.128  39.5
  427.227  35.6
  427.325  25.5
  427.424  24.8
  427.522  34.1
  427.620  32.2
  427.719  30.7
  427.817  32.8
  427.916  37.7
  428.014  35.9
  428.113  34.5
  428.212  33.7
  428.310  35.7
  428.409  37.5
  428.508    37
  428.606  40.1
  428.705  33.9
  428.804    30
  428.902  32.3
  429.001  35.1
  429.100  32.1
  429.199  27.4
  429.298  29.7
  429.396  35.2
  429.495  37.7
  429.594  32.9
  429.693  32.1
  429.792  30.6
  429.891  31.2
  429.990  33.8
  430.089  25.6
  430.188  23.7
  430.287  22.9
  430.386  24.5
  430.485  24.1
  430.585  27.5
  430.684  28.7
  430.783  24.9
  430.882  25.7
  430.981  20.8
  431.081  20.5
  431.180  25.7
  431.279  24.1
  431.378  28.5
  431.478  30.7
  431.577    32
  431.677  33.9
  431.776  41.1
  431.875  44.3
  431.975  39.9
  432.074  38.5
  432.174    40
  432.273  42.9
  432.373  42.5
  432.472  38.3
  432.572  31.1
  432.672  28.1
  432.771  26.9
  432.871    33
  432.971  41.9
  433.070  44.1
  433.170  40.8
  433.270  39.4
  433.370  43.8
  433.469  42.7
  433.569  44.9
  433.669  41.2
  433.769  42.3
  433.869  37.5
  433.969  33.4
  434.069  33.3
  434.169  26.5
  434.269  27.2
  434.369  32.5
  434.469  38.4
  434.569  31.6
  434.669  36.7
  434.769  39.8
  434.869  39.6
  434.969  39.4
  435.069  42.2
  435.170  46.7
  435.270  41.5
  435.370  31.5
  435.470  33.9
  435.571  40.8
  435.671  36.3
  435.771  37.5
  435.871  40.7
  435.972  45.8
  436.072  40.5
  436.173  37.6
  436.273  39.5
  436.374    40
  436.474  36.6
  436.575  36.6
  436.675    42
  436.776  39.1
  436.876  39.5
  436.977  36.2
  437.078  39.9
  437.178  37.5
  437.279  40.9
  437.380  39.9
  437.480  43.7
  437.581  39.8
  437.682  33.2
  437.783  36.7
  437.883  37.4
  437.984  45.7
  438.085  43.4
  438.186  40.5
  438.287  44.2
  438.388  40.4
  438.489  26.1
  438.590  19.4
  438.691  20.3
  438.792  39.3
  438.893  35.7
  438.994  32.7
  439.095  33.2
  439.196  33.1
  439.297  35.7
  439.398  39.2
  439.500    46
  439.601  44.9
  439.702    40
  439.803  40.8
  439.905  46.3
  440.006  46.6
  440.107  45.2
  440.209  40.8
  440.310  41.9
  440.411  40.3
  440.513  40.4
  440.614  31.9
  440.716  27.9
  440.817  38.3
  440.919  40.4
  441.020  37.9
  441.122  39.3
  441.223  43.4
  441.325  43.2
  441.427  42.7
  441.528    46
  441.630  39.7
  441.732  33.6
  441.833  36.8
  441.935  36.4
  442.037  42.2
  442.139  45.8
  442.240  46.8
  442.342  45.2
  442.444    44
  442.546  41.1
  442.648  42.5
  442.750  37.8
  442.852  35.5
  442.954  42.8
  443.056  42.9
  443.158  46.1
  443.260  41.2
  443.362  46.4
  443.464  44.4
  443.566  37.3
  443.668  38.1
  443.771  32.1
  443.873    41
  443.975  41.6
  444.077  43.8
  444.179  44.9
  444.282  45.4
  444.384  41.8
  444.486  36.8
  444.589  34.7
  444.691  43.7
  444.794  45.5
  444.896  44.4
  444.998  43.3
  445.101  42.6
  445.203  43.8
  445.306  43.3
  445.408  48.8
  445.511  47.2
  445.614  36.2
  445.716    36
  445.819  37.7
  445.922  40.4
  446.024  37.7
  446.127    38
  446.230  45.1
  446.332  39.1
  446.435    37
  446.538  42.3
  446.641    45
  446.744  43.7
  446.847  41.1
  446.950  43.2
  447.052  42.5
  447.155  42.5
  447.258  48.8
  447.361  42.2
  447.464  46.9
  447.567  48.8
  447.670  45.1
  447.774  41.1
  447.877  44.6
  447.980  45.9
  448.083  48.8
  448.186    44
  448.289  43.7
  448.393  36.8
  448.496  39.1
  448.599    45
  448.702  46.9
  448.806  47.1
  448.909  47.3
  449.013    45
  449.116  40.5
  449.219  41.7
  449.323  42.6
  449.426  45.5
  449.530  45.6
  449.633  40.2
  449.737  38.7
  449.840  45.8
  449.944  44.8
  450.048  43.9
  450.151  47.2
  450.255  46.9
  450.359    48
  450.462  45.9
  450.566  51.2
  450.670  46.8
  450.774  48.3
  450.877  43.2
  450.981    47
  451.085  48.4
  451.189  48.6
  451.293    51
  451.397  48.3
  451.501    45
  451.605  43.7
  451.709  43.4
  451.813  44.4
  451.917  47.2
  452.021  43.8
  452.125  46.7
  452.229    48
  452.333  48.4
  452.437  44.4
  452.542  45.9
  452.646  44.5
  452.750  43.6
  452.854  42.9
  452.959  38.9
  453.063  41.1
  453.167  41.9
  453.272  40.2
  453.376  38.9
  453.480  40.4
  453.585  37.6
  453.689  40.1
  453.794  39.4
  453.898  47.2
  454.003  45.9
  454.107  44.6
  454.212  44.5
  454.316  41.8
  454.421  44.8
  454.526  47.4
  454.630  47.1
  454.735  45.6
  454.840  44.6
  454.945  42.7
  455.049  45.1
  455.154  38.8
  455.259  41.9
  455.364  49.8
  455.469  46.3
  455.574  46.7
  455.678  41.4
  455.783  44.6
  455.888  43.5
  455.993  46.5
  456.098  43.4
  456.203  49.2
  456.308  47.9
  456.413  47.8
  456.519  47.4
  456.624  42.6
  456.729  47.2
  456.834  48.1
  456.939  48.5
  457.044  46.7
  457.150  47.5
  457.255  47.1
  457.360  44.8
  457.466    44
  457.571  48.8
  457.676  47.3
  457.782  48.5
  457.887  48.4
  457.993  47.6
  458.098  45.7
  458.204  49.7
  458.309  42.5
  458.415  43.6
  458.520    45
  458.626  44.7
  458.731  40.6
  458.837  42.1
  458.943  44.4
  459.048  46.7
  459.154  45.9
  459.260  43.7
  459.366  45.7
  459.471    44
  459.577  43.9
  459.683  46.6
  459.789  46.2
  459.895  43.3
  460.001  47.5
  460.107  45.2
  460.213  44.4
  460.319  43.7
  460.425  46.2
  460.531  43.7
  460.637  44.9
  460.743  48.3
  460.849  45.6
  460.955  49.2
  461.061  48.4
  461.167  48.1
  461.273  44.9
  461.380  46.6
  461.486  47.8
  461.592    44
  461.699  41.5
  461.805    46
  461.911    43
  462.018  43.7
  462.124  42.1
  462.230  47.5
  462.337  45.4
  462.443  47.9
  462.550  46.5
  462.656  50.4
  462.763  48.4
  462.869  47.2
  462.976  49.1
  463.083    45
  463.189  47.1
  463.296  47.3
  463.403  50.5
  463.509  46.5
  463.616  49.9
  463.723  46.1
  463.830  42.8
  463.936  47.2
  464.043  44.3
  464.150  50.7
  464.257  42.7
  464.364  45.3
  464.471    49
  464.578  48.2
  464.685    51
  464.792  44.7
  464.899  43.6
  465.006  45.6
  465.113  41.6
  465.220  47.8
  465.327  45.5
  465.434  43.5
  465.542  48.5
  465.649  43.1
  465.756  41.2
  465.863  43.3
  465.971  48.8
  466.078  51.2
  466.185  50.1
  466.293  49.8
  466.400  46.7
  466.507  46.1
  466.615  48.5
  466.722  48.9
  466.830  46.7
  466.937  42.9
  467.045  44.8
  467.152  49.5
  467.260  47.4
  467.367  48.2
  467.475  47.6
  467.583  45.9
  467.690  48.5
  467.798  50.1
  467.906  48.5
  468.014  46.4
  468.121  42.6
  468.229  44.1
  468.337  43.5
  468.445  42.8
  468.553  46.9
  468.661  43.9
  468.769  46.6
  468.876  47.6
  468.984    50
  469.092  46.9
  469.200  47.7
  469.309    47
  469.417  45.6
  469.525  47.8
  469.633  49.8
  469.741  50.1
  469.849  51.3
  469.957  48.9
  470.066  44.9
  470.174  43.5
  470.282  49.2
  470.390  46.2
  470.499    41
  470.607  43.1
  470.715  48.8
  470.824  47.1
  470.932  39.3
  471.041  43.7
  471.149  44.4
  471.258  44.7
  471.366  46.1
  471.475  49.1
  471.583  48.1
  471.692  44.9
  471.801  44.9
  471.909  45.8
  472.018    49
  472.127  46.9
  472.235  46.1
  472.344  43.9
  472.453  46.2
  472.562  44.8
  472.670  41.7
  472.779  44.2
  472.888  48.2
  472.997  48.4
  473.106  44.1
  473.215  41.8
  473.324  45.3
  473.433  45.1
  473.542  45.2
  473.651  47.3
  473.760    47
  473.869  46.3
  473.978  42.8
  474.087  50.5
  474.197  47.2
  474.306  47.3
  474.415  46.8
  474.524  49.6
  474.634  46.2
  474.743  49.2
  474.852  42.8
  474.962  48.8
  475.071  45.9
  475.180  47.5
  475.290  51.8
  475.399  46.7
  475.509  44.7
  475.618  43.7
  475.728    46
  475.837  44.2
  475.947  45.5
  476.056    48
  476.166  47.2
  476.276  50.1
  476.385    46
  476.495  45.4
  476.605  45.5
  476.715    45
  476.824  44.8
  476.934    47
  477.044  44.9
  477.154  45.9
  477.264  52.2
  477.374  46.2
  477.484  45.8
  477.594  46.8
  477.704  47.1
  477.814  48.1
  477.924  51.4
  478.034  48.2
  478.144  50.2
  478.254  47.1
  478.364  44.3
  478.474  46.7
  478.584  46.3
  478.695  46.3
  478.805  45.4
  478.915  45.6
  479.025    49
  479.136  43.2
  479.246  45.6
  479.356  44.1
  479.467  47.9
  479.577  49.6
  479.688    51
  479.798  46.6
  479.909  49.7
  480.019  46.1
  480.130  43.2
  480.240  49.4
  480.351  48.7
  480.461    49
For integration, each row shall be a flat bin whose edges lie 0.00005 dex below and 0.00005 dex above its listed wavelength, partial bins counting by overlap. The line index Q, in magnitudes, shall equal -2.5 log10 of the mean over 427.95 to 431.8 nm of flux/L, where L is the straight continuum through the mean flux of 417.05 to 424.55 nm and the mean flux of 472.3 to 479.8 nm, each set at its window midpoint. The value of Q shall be 0.24 mag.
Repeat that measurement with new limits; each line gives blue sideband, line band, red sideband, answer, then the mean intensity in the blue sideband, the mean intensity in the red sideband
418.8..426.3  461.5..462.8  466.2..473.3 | -0.021 mag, 36.2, 46.3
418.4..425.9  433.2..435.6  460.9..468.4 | 0.039 mag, 36.2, 46.5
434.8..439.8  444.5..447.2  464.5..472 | -0.030 mag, 38.2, 46.4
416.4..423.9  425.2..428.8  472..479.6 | 0.065 mag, 36.6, 46.5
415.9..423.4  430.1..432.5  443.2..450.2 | 0.264 mag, 36.9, 42.7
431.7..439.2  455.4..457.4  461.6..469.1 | -0.057 mag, 37.8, 46.4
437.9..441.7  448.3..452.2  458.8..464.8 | -0.073 mag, 38.7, 46.1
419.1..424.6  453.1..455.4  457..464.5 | 0.031 mag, 36.3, 46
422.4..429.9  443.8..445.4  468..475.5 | -0.084 mag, 34.6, 46.2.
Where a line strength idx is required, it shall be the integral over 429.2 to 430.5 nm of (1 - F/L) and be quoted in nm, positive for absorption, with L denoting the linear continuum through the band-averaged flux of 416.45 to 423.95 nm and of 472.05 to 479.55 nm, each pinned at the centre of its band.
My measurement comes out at 0.29 nm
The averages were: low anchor 36.6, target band 29.6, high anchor 46.4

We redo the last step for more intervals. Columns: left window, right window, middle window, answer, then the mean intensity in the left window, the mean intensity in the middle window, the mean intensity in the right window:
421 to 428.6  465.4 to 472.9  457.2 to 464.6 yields -0.275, 35.6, 46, 46.4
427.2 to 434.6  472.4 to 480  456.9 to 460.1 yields -0.331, 33.3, 45.7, 46.6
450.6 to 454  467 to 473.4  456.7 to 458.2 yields -0.078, 44.4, 47.2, 46.2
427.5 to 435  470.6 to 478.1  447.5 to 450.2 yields -0.362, 33.7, 44.1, 46.3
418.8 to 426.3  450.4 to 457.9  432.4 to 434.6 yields 0.161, 36.2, 36.4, 45.2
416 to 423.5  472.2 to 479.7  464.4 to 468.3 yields -0.155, 36.9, 46.6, 46.5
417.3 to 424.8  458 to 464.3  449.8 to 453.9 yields -0.112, 36.3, 44.8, 45.8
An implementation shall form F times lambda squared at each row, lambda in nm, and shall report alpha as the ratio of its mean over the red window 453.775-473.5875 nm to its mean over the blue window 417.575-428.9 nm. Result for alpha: 1.5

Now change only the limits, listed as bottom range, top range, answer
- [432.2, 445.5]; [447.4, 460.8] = 1.22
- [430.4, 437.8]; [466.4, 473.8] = 1.49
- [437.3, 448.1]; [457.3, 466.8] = 1.23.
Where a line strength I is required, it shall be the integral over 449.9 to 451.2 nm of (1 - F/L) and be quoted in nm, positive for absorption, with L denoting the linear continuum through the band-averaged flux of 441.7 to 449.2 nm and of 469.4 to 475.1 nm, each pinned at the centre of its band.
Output -0.12 nm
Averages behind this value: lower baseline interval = 42.3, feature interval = 46.9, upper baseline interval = 46.2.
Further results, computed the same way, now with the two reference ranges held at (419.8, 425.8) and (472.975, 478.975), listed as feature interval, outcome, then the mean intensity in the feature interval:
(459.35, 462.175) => -0.12 nm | 45.4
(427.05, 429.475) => 0.22 nm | 33.5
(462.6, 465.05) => -0.16 nm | 47.1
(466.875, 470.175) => -0.13 nm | 46.9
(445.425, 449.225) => -0.19 nm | 42.9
